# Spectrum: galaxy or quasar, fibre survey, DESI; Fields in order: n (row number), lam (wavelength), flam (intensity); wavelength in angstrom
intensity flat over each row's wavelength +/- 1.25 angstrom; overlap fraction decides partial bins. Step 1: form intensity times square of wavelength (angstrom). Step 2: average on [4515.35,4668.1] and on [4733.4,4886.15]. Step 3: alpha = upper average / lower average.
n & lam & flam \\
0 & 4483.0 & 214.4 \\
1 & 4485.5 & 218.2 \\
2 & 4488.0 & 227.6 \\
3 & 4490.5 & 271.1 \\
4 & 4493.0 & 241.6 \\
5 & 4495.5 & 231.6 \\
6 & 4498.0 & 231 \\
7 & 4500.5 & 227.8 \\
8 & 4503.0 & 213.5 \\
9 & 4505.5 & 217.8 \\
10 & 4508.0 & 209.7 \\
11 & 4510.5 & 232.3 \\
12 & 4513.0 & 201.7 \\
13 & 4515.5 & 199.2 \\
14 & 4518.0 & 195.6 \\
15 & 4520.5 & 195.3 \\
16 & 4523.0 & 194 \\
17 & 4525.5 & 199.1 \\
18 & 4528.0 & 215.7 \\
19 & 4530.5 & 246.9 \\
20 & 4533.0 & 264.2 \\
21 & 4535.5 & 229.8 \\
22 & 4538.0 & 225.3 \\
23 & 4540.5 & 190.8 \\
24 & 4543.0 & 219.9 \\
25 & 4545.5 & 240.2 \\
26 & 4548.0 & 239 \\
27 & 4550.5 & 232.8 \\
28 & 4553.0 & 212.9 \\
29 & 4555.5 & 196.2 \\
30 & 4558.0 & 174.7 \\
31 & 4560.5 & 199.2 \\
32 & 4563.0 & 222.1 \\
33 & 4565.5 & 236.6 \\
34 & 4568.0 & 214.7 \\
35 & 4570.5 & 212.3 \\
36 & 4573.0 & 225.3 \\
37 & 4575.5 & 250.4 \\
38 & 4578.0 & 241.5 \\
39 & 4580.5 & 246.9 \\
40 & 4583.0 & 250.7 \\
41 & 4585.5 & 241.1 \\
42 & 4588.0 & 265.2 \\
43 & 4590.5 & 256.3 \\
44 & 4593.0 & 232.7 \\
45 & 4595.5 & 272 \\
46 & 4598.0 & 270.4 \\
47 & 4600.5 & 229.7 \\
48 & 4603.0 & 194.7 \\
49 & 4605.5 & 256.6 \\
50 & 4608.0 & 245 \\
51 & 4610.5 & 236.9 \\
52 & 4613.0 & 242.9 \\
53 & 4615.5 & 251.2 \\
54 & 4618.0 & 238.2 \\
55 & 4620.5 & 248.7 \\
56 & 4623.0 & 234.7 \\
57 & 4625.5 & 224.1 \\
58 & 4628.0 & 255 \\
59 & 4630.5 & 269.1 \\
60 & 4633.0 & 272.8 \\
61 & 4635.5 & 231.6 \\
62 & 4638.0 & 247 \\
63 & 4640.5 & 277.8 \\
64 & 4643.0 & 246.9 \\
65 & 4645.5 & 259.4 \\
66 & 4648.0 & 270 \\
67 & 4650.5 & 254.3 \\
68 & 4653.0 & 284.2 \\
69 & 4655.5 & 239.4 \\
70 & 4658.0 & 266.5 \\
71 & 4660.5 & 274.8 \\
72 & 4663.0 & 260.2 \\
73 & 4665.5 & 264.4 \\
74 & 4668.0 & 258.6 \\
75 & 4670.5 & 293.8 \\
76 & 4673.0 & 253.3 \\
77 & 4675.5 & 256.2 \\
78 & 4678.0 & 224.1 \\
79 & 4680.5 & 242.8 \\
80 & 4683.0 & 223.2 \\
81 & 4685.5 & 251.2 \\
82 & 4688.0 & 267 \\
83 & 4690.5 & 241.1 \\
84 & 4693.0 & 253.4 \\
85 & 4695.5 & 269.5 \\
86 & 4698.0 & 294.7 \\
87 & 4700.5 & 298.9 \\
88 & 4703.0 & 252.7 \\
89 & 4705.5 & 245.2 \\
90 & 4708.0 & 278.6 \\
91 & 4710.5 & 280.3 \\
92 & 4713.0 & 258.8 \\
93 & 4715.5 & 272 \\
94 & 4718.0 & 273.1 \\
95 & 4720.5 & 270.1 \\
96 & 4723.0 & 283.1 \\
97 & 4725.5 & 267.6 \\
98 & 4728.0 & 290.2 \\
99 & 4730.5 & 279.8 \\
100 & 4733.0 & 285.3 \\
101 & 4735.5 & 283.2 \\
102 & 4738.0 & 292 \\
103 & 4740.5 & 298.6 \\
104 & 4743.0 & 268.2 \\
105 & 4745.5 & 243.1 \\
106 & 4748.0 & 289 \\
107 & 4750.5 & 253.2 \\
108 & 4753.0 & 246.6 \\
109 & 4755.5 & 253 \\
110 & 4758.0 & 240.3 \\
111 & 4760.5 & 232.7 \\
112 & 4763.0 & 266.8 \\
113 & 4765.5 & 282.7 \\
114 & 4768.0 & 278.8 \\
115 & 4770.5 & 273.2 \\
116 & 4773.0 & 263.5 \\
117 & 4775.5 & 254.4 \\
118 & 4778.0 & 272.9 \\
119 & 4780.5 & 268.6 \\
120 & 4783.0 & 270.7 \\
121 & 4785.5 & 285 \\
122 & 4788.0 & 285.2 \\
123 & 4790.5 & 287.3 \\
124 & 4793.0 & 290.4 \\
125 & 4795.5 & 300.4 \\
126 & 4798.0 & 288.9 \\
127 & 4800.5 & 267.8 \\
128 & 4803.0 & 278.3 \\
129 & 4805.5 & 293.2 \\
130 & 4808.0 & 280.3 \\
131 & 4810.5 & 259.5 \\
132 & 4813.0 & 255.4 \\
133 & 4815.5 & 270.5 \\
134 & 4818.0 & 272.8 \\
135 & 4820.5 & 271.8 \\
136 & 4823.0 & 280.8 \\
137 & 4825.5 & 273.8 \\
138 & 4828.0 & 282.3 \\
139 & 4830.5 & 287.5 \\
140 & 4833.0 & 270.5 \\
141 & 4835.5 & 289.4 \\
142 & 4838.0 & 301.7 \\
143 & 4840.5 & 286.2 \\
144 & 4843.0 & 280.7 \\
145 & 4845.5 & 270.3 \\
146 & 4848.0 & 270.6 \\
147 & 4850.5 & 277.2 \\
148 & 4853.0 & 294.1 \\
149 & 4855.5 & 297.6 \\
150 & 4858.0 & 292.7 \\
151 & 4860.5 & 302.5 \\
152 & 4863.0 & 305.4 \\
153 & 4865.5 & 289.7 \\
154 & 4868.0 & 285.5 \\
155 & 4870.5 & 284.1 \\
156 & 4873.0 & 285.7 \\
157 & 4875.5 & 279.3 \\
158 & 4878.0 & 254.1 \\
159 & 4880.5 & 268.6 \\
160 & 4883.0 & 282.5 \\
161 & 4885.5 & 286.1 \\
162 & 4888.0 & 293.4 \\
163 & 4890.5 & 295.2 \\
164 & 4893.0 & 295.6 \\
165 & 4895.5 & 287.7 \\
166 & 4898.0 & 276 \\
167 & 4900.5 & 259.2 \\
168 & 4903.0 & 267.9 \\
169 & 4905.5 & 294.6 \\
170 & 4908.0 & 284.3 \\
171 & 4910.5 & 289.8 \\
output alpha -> 1.3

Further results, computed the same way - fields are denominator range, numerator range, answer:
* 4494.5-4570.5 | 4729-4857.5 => 1.42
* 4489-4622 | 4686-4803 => 1.29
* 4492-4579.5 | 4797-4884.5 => 1.46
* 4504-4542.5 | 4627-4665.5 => 1.28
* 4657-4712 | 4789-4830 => 1.12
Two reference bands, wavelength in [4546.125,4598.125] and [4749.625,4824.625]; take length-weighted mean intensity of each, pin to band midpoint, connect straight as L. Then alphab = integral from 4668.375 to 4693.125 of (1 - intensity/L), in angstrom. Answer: 0.1 angstrom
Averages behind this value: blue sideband 232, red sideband 271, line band 251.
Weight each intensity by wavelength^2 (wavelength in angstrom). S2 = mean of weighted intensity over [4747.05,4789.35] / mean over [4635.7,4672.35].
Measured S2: 1.06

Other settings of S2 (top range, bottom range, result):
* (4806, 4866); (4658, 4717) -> 1.15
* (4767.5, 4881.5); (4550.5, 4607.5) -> 1.34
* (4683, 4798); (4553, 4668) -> 1.17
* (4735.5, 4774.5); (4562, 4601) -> 1.18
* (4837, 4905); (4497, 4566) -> 1.52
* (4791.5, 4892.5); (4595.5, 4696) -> 1.22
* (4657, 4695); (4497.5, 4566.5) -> 1.26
